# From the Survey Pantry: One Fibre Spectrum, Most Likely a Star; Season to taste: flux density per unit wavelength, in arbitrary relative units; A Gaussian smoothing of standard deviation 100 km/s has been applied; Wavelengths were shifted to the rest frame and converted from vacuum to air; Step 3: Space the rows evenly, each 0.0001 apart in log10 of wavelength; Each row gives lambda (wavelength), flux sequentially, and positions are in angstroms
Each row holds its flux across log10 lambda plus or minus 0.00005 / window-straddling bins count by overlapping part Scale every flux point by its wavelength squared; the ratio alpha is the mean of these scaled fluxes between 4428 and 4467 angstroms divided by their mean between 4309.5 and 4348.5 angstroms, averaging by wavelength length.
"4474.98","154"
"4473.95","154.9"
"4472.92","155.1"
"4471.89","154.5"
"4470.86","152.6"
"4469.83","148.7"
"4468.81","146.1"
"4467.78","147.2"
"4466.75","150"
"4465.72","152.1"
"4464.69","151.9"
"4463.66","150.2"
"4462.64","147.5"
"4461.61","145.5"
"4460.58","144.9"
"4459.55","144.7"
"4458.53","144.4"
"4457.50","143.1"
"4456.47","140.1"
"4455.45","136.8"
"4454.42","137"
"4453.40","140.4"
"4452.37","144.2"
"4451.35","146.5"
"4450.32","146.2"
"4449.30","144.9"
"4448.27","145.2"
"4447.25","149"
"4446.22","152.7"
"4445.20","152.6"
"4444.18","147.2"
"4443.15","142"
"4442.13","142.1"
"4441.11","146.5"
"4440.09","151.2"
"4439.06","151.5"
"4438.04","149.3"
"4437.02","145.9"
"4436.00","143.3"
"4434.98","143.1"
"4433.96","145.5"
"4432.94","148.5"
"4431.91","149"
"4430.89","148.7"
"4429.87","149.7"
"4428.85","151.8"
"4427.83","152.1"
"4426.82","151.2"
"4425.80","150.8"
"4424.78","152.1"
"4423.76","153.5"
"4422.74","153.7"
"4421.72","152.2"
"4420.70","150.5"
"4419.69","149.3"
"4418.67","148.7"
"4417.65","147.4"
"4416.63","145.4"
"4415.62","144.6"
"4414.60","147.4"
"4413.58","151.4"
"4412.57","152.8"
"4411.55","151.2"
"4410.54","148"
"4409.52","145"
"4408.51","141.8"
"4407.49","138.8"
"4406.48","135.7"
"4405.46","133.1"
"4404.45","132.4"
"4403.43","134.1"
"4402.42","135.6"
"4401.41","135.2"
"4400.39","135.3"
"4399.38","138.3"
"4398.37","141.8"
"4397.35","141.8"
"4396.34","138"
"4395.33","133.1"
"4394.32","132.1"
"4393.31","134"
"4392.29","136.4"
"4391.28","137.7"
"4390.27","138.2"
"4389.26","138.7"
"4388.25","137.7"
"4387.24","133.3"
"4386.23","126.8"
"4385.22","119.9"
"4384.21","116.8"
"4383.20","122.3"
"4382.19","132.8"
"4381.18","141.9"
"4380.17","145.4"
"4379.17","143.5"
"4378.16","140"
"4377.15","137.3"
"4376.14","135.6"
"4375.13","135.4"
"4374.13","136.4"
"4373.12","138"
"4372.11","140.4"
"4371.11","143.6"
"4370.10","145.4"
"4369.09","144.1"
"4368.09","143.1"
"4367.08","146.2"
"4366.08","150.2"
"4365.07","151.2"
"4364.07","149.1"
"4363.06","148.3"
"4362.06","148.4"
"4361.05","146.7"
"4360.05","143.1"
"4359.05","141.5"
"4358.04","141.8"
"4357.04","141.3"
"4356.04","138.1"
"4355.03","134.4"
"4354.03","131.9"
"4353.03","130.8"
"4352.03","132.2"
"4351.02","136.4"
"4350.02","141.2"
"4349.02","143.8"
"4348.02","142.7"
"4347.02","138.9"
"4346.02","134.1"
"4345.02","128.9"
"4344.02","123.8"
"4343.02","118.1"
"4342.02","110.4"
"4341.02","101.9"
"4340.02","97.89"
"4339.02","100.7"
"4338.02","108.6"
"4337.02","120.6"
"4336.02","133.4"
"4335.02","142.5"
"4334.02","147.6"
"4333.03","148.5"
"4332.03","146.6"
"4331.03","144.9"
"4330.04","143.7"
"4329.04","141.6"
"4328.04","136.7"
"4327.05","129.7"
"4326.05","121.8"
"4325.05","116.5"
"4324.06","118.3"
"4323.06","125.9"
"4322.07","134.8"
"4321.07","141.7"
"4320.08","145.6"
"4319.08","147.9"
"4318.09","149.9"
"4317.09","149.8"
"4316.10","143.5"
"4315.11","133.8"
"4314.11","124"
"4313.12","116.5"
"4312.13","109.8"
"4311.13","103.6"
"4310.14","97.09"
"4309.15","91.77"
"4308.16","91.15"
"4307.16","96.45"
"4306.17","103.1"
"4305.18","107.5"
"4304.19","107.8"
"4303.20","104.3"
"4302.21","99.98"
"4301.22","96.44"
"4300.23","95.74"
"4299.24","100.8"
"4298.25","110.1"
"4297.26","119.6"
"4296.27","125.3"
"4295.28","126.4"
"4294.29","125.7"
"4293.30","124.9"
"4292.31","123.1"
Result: 1.2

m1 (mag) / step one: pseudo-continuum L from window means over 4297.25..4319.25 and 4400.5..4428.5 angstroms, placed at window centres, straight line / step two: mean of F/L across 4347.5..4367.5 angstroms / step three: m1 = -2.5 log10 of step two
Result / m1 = -0.114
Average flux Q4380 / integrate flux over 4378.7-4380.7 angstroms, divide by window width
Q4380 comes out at 145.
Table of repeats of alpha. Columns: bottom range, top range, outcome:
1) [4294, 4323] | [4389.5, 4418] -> 1.25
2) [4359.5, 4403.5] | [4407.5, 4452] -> 1.09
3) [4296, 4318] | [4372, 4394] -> 1.26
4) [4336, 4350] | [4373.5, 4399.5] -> 1.13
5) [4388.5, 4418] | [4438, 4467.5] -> 1.07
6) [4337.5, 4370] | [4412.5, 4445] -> 1.15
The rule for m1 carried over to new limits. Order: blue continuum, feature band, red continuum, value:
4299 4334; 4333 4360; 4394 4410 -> -0.020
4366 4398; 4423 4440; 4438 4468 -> -0.044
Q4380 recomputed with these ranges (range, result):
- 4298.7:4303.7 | 99.6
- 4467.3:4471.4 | 149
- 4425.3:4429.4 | 152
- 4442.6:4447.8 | 149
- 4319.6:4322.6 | 141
